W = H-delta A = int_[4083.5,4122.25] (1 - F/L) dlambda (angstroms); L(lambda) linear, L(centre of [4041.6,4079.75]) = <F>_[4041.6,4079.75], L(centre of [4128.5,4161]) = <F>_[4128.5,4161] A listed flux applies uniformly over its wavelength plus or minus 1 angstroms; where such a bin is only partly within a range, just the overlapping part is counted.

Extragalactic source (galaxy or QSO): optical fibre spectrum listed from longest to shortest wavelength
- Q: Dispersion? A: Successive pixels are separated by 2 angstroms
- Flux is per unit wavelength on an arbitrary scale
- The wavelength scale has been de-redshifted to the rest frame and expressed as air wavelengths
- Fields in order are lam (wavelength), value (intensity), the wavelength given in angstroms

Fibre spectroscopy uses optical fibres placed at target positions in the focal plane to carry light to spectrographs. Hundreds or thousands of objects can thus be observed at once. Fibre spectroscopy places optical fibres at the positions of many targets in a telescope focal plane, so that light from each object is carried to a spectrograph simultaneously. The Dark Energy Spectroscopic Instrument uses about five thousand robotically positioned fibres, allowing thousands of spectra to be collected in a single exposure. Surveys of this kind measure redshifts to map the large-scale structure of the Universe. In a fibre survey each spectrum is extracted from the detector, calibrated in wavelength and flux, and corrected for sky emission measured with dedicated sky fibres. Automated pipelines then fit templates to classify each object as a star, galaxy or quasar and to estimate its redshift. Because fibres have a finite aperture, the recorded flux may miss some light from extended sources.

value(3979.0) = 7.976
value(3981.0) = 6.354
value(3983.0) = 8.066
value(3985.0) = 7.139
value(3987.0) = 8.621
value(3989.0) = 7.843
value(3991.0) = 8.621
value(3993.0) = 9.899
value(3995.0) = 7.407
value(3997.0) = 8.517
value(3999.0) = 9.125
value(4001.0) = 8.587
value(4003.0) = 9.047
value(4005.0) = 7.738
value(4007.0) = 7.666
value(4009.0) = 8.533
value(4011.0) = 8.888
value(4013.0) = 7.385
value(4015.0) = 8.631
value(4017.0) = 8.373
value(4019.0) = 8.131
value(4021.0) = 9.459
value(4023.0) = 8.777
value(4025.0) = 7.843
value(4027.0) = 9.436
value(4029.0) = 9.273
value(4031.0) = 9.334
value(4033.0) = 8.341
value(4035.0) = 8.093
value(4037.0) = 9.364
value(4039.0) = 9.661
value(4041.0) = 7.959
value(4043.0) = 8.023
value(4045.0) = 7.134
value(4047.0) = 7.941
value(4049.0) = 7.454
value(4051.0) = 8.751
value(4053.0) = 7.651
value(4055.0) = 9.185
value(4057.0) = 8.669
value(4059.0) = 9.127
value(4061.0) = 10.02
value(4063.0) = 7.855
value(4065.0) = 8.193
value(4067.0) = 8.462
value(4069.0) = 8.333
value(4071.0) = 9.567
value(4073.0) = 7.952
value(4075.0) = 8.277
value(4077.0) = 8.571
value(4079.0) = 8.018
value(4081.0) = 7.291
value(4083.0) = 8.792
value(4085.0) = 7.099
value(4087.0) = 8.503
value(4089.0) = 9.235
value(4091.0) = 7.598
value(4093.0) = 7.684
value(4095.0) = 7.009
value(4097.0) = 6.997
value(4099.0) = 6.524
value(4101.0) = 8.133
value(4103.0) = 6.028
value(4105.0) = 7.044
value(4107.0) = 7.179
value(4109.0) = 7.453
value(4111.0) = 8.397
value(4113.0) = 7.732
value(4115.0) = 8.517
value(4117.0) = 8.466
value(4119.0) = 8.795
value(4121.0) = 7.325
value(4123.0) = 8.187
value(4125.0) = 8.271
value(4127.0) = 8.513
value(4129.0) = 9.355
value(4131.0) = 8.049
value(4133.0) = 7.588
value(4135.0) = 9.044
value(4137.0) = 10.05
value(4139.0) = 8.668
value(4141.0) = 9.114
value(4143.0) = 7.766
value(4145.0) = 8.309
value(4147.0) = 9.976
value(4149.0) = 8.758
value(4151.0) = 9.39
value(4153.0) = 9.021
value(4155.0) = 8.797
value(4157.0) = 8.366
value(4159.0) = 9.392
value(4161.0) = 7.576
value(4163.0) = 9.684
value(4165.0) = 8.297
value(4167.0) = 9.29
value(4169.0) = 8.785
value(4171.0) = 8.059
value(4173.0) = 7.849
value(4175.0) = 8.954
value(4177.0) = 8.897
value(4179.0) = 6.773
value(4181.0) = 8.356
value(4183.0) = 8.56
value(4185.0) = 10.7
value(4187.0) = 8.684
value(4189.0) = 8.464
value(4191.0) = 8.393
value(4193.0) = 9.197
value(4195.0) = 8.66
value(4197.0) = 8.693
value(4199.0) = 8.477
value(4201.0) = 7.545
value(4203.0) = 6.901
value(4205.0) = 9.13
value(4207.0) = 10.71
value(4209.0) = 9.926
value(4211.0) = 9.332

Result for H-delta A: 4.1 angstroms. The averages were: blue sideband 8.38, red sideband 8.81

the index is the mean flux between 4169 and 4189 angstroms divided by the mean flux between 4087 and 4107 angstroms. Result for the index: 1.2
